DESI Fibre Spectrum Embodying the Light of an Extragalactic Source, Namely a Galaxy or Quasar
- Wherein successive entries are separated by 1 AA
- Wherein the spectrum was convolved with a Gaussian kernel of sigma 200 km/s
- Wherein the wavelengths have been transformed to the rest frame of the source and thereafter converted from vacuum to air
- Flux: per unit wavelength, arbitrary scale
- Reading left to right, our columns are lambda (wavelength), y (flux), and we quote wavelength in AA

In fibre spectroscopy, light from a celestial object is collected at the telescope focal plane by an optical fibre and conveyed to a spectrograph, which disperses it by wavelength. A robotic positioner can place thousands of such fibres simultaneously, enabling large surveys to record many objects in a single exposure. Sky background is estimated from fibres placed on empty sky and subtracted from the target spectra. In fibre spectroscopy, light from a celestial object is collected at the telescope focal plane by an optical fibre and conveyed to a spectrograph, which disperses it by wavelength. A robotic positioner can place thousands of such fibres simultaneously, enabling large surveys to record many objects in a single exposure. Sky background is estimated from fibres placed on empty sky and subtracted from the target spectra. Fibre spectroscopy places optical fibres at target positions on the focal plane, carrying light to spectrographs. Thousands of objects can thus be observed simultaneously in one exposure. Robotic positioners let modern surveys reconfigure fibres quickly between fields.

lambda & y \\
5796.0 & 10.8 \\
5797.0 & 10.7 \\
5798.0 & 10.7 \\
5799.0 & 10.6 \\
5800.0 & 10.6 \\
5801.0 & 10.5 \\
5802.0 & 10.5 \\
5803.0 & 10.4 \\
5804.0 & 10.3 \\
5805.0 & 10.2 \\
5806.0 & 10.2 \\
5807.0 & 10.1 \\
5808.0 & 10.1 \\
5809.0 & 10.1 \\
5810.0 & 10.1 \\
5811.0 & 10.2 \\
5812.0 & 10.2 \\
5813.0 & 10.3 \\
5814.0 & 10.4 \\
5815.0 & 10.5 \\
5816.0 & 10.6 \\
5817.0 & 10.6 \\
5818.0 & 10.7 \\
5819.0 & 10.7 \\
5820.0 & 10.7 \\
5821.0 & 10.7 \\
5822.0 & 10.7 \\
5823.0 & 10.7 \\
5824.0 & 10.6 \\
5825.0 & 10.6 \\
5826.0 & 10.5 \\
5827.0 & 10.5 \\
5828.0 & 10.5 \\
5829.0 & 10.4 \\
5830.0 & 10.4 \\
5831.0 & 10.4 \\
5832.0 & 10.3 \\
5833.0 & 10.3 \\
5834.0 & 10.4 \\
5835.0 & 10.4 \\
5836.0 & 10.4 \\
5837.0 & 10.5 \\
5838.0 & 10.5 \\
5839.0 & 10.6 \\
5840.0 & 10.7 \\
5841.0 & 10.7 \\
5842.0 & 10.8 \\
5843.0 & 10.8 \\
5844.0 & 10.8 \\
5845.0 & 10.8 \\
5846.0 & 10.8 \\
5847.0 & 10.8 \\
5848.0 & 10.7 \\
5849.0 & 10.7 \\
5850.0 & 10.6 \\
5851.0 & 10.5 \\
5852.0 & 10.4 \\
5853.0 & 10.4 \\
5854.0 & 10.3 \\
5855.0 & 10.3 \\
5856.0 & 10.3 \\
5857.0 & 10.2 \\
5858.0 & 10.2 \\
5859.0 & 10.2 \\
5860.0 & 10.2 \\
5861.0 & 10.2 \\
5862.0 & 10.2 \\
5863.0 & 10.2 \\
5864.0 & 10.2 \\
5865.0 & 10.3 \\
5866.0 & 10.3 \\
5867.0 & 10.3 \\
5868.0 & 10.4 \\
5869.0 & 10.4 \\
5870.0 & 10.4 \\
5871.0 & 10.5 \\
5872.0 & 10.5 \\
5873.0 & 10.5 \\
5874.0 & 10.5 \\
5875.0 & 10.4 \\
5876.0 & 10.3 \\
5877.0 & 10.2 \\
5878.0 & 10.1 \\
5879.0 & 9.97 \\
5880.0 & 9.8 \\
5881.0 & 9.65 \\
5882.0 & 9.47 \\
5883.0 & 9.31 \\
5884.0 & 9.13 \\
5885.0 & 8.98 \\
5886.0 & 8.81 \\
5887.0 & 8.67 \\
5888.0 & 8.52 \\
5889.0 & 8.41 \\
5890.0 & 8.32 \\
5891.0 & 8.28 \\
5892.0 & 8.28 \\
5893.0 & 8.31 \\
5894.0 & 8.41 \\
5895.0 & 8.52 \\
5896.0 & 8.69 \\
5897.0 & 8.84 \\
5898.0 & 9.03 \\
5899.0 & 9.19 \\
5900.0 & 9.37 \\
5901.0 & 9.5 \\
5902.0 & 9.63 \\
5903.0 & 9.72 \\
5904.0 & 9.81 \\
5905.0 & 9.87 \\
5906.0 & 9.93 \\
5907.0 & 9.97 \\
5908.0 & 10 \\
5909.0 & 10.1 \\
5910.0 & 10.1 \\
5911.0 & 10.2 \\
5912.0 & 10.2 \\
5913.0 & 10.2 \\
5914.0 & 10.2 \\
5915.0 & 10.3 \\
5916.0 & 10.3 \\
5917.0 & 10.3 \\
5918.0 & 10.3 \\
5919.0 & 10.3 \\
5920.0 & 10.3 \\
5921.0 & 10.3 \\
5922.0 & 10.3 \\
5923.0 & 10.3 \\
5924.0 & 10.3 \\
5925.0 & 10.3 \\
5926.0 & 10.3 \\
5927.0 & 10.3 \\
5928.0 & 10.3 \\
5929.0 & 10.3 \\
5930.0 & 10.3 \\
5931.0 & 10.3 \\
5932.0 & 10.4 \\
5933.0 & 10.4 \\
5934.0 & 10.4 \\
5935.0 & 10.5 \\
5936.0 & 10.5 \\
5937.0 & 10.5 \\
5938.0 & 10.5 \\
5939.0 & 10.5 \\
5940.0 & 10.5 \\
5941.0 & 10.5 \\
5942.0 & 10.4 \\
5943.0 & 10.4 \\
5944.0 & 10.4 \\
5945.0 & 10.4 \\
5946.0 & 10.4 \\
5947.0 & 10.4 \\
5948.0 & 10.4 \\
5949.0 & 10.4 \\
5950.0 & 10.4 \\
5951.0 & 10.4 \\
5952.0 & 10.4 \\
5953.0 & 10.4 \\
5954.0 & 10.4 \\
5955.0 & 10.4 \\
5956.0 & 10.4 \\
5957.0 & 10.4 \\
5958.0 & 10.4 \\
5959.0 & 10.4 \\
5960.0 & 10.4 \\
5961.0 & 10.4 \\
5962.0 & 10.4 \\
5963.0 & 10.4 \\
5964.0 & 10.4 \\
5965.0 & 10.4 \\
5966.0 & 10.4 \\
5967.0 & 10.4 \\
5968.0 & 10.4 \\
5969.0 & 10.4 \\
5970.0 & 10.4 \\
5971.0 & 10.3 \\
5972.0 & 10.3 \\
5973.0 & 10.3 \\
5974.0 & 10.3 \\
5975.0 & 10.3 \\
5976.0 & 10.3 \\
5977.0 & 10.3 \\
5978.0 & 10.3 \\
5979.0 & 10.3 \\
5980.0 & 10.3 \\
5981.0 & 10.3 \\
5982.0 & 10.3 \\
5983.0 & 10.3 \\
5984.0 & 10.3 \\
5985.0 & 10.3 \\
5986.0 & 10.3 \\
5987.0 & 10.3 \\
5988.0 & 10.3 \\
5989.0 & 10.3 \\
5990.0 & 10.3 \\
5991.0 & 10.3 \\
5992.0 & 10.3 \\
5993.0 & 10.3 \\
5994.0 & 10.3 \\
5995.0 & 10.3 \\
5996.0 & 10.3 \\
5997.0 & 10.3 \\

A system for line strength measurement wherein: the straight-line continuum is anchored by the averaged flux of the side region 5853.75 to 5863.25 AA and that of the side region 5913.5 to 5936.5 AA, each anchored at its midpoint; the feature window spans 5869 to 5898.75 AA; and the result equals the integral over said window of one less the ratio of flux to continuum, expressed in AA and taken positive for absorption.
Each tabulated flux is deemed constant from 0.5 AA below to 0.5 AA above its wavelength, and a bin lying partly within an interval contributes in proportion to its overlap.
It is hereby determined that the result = 2.64 AA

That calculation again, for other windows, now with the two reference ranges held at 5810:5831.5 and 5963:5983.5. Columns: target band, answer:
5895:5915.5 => 1.4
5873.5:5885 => 0.6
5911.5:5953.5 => 0.1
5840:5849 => -0.2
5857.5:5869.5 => 0.2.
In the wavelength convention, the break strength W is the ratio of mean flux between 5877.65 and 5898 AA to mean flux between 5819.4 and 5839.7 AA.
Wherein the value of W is 0.8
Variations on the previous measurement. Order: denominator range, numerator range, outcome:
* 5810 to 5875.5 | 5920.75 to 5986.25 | 0.99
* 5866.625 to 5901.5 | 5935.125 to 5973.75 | 1.10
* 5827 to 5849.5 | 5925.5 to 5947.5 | 0.98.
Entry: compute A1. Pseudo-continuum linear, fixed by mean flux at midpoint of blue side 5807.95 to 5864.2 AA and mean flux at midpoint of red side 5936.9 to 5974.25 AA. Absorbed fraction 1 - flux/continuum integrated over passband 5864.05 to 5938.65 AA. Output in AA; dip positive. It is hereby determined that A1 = 4.2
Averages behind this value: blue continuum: 10.5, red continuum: 10.4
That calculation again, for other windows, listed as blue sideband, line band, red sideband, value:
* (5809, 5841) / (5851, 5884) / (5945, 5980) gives 0.8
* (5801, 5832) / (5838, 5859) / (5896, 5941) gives -0.5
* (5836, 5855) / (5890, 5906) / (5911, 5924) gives 2.1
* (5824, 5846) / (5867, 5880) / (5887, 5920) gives -0.5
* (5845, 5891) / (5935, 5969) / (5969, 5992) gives -0.6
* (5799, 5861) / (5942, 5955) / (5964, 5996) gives -0.1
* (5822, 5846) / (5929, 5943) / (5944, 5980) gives 0.0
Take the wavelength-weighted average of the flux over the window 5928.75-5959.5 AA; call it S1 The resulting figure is 10.4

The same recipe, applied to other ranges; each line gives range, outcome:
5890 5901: 8.71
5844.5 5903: 9.8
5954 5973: 10.4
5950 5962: 10.4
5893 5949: 10.1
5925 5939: 10.4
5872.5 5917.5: 9.52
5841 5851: 10.7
